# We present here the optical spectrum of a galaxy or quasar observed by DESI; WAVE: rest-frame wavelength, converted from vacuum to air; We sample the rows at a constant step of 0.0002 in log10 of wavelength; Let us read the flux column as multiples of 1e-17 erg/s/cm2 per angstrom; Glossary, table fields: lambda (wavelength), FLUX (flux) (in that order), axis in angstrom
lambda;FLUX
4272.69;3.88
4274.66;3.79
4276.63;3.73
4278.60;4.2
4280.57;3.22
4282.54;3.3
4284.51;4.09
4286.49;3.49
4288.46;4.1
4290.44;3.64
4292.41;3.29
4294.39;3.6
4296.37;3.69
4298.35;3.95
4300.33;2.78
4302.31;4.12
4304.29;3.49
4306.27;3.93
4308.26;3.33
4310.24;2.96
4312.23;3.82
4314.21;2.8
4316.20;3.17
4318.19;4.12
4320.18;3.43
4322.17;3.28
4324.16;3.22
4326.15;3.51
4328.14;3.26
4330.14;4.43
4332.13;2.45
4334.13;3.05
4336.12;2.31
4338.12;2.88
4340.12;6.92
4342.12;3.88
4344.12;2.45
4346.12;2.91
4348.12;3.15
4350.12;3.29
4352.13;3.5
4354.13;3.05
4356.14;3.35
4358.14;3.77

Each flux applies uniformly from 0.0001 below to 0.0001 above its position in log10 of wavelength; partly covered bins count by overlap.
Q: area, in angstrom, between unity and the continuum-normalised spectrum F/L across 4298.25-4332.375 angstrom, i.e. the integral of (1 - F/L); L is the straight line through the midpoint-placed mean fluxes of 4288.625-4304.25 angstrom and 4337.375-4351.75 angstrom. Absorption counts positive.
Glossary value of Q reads 1.5 angstrom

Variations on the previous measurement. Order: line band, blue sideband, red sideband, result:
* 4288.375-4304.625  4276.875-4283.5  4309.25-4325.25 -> -0.57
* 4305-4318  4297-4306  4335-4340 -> 0.60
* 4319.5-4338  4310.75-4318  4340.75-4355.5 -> 0.64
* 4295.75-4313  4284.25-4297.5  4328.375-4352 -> 0.25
